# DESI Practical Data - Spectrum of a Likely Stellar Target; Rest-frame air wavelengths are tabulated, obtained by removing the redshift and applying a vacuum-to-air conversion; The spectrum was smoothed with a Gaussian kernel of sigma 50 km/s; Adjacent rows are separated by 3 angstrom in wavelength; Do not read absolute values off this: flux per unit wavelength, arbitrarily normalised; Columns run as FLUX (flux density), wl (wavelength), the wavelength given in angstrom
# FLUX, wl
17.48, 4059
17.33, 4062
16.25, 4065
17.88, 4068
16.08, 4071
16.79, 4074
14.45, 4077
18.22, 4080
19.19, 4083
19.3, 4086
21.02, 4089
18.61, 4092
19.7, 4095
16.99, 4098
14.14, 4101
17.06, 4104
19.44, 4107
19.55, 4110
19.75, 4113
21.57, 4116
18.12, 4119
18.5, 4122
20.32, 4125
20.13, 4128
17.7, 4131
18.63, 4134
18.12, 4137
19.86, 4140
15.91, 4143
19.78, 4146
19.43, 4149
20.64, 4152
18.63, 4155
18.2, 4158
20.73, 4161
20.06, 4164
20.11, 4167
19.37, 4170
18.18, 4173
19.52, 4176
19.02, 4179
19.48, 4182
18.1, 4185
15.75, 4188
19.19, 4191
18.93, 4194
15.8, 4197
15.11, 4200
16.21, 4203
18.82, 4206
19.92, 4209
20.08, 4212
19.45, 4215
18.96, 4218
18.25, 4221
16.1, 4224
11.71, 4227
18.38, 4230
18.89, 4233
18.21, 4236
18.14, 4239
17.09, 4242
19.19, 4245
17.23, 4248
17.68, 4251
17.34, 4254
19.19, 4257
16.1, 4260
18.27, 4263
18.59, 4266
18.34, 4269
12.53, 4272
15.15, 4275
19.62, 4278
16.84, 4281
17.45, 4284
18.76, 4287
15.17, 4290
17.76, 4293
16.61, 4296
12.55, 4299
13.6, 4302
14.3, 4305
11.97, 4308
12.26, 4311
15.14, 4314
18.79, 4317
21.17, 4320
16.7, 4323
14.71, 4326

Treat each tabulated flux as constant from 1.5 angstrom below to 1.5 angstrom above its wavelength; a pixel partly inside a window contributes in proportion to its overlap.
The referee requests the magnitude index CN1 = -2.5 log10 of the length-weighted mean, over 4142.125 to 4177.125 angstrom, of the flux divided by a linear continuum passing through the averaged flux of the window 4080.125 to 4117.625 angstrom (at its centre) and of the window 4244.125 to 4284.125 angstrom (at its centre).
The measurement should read -0.06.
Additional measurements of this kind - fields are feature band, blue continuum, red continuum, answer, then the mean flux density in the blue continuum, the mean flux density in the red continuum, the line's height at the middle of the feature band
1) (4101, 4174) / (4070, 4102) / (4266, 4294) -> -0.09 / 17.8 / 16.9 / 17.5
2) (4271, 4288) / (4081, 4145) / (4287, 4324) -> -0.05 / 18.7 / 15.6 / 16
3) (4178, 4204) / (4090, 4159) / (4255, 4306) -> 0.02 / 18.8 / 16.5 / 17.8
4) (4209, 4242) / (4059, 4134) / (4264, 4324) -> -0.06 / 18.2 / 16.2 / 16.9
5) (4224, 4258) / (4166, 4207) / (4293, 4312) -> -0.09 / 18.1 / 13.9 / 16.1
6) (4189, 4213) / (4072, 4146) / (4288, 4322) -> -0.05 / 18.5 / 15.5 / 17.1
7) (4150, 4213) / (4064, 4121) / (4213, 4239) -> -0.05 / 18.1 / 17.6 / 17.8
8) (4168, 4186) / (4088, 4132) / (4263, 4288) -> -0.05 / 18.8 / 17.2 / 18.2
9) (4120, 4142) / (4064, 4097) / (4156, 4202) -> -0.04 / 18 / 18.5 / 18.2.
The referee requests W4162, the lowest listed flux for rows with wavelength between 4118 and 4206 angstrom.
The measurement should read 15.11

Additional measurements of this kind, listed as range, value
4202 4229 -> 11.71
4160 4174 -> 18.18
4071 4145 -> 14.14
